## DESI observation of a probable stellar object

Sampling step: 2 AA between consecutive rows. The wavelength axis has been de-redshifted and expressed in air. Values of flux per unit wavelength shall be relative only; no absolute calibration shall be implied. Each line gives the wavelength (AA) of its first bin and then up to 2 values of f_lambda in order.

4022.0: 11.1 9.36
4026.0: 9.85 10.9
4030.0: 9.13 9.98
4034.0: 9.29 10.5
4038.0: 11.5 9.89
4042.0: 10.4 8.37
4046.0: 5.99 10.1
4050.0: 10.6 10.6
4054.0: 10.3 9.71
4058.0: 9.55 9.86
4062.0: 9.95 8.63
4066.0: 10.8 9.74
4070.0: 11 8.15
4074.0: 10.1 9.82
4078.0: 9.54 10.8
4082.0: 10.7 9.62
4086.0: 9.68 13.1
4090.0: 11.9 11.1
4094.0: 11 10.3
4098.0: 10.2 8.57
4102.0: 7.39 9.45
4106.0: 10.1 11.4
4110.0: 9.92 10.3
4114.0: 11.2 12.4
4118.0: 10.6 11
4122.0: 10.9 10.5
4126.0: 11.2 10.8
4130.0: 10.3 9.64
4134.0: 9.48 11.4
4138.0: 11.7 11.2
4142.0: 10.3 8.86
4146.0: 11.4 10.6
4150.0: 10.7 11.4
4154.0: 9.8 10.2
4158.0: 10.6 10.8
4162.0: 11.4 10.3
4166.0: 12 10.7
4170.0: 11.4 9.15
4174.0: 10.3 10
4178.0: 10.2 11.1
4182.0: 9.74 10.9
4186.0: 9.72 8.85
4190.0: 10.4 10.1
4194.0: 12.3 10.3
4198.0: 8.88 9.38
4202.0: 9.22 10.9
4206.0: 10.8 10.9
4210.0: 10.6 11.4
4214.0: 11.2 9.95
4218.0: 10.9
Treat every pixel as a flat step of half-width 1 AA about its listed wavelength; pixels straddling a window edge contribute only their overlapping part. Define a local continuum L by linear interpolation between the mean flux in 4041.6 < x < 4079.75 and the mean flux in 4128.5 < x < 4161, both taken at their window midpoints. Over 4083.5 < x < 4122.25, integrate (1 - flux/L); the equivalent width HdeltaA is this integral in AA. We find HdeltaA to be -1.6 AA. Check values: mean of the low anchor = 9.65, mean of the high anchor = 10.5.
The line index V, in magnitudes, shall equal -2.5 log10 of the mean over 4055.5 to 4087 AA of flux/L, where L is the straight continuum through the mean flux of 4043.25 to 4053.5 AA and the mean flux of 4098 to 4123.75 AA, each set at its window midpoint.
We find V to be -0.03 mag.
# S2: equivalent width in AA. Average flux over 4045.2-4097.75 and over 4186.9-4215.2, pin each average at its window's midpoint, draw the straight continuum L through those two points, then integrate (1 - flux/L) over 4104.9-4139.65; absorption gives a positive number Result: -1.8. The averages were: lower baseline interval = 10.1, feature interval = 10.8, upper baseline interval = 10.4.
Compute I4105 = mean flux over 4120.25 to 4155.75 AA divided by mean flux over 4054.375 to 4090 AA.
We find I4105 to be 1.05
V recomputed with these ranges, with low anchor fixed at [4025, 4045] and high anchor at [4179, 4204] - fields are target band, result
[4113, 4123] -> -0.12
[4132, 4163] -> -0.06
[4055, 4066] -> 0.04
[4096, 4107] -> 0.09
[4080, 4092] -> -0.10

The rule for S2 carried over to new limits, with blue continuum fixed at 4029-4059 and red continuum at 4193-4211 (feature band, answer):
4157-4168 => -0.8 AA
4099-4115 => 0.3 AA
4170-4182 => 0.0 AA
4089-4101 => -0.7 AA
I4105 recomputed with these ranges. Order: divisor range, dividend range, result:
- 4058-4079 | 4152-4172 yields 1.10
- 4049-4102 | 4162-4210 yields 1.02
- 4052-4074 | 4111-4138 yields 1.10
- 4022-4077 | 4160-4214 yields 1.07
